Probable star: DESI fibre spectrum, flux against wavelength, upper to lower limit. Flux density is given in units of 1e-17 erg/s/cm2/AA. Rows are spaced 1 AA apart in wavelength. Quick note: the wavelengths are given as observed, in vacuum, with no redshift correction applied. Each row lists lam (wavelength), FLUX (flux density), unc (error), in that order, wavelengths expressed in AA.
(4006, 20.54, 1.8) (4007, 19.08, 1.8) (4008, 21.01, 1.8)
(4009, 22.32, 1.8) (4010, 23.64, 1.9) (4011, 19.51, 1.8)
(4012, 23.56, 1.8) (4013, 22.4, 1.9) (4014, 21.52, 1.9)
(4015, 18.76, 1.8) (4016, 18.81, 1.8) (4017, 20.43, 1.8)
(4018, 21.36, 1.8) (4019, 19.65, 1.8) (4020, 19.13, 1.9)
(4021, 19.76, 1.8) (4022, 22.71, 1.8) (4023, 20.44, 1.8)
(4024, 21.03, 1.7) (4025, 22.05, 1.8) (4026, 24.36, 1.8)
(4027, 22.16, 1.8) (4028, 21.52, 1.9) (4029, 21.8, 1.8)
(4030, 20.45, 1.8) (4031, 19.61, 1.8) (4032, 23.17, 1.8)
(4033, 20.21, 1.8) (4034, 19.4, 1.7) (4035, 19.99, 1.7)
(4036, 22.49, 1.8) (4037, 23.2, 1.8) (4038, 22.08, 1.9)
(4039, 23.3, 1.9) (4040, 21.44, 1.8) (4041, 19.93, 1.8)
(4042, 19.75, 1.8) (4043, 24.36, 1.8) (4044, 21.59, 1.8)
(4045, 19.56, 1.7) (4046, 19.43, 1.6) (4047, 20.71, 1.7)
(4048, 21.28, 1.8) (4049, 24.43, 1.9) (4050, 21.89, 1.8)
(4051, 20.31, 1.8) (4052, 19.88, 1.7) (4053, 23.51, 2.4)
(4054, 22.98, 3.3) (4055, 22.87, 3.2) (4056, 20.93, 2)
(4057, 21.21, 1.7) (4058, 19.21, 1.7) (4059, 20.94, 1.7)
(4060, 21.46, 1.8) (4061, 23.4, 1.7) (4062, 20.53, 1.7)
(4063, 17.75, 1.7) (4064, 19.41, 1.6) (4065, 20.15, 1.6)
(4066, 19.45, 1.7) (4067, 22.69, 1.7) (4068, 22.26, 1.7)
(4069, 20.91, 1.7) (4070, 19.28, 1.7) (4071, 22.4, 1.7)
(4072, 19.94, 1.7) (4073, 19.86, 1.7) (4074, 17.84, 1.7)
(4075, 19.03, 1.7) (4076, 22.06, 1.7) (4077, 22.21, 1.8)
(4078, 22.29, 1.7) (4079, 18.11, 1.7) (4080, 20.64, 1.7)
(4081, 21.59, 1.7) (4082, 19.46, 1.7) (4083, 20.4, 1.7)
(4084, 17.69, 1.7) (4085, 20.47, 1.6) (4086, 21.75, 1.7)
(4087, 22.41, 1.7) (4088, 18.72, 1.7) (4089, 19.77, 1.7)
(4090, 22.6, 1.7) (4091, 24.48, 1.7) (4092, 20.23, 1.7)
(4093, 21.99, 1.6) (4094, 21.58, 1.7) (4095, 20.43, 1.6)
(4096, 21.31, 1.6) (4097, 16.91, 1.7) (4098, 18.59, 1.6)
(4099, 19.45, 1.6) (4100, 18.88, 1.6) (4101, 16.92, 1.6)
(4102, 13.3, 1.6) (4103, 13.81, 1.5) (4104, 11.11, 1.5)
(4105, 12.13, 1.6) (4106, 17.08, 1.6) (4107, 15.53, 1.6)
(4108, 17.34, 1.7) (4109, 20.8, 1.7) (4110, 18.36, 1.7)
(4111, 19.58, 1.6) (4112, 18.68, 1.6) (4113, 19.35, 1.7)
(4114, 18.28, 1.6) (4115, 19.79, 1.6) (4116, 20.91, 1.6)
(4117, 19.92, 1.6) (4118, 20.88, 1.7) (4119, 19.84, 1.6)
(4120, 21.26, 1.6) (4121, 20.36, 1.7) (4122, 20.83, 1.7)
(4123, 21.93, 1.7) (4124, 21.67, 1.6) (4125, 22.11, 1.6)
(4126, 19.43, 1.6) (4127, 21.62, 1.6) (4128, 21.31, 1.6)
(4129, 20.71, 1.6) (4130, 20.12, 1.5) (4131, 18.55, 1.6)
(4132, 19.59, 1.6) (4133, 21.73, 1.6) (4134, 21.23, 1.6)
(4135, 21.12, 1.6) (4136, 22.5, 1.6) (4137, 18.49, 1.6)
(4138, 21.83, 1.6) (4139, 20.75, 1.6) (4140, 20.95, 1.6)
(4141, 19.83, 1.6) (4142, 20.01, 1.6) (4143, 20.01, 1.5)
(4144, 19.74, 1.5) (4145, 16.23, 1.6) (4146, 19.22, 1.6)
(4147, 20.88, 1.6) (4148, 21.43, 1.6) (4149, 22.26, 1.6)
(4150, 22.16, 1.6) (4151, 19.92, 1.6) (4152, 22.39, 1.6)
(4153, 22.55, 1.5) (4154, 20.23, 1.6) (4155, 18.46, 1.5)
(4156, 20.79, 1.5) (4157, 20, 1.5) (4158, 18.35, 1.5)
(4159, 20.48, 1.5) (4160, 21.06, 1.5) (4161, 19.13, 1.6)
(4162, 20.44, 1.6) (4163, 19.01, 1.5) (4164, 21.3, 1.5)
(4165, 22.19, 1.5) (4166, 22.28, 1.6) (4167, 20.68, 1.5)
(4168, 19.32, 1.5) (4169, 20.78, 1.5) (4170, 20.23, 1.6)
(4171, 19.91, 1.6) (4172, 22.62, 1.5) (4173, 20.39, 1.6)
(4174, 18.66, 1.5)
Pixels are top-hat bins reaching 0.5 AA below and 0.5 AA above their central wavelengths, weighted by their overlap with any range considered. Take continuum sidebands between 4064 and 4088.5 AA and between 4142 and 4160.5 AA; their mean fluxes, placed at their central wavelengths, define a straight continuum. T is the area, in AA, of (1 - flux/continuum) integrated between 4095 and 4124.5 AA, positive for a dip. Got 2.8 AA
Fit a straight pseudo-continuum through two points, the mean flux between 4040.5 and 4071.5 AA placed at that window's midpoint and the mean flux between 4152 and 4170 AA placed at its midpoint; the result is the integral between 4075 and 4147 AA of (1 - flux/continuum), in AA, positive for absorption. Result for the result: 3.6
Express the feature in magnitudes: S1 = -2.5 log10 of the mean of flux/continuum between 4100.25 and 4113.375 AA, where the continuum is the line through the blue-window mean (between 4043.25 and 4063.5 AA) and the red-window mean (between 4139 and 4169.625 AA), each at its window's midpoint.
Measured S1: 0.252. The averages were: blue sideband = 21.2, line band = 16.5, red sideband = 20.4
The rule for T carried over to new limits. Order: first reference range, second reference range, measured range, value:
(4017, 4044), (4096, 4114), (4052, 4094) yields -4.3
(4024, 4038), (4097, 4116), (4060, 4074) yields -0.7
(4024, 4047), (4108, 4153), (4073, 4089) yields 0.5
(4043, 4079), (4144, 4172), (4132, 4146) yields 0.2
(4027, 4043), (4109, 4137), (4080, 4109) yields 2.6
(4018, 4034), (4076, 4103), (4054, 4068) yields -0.3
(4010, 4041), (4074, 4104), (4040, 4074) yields -0.9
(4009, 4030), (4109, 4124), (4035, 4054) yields -0.6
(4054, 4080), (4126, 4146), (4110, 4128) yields 0.0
